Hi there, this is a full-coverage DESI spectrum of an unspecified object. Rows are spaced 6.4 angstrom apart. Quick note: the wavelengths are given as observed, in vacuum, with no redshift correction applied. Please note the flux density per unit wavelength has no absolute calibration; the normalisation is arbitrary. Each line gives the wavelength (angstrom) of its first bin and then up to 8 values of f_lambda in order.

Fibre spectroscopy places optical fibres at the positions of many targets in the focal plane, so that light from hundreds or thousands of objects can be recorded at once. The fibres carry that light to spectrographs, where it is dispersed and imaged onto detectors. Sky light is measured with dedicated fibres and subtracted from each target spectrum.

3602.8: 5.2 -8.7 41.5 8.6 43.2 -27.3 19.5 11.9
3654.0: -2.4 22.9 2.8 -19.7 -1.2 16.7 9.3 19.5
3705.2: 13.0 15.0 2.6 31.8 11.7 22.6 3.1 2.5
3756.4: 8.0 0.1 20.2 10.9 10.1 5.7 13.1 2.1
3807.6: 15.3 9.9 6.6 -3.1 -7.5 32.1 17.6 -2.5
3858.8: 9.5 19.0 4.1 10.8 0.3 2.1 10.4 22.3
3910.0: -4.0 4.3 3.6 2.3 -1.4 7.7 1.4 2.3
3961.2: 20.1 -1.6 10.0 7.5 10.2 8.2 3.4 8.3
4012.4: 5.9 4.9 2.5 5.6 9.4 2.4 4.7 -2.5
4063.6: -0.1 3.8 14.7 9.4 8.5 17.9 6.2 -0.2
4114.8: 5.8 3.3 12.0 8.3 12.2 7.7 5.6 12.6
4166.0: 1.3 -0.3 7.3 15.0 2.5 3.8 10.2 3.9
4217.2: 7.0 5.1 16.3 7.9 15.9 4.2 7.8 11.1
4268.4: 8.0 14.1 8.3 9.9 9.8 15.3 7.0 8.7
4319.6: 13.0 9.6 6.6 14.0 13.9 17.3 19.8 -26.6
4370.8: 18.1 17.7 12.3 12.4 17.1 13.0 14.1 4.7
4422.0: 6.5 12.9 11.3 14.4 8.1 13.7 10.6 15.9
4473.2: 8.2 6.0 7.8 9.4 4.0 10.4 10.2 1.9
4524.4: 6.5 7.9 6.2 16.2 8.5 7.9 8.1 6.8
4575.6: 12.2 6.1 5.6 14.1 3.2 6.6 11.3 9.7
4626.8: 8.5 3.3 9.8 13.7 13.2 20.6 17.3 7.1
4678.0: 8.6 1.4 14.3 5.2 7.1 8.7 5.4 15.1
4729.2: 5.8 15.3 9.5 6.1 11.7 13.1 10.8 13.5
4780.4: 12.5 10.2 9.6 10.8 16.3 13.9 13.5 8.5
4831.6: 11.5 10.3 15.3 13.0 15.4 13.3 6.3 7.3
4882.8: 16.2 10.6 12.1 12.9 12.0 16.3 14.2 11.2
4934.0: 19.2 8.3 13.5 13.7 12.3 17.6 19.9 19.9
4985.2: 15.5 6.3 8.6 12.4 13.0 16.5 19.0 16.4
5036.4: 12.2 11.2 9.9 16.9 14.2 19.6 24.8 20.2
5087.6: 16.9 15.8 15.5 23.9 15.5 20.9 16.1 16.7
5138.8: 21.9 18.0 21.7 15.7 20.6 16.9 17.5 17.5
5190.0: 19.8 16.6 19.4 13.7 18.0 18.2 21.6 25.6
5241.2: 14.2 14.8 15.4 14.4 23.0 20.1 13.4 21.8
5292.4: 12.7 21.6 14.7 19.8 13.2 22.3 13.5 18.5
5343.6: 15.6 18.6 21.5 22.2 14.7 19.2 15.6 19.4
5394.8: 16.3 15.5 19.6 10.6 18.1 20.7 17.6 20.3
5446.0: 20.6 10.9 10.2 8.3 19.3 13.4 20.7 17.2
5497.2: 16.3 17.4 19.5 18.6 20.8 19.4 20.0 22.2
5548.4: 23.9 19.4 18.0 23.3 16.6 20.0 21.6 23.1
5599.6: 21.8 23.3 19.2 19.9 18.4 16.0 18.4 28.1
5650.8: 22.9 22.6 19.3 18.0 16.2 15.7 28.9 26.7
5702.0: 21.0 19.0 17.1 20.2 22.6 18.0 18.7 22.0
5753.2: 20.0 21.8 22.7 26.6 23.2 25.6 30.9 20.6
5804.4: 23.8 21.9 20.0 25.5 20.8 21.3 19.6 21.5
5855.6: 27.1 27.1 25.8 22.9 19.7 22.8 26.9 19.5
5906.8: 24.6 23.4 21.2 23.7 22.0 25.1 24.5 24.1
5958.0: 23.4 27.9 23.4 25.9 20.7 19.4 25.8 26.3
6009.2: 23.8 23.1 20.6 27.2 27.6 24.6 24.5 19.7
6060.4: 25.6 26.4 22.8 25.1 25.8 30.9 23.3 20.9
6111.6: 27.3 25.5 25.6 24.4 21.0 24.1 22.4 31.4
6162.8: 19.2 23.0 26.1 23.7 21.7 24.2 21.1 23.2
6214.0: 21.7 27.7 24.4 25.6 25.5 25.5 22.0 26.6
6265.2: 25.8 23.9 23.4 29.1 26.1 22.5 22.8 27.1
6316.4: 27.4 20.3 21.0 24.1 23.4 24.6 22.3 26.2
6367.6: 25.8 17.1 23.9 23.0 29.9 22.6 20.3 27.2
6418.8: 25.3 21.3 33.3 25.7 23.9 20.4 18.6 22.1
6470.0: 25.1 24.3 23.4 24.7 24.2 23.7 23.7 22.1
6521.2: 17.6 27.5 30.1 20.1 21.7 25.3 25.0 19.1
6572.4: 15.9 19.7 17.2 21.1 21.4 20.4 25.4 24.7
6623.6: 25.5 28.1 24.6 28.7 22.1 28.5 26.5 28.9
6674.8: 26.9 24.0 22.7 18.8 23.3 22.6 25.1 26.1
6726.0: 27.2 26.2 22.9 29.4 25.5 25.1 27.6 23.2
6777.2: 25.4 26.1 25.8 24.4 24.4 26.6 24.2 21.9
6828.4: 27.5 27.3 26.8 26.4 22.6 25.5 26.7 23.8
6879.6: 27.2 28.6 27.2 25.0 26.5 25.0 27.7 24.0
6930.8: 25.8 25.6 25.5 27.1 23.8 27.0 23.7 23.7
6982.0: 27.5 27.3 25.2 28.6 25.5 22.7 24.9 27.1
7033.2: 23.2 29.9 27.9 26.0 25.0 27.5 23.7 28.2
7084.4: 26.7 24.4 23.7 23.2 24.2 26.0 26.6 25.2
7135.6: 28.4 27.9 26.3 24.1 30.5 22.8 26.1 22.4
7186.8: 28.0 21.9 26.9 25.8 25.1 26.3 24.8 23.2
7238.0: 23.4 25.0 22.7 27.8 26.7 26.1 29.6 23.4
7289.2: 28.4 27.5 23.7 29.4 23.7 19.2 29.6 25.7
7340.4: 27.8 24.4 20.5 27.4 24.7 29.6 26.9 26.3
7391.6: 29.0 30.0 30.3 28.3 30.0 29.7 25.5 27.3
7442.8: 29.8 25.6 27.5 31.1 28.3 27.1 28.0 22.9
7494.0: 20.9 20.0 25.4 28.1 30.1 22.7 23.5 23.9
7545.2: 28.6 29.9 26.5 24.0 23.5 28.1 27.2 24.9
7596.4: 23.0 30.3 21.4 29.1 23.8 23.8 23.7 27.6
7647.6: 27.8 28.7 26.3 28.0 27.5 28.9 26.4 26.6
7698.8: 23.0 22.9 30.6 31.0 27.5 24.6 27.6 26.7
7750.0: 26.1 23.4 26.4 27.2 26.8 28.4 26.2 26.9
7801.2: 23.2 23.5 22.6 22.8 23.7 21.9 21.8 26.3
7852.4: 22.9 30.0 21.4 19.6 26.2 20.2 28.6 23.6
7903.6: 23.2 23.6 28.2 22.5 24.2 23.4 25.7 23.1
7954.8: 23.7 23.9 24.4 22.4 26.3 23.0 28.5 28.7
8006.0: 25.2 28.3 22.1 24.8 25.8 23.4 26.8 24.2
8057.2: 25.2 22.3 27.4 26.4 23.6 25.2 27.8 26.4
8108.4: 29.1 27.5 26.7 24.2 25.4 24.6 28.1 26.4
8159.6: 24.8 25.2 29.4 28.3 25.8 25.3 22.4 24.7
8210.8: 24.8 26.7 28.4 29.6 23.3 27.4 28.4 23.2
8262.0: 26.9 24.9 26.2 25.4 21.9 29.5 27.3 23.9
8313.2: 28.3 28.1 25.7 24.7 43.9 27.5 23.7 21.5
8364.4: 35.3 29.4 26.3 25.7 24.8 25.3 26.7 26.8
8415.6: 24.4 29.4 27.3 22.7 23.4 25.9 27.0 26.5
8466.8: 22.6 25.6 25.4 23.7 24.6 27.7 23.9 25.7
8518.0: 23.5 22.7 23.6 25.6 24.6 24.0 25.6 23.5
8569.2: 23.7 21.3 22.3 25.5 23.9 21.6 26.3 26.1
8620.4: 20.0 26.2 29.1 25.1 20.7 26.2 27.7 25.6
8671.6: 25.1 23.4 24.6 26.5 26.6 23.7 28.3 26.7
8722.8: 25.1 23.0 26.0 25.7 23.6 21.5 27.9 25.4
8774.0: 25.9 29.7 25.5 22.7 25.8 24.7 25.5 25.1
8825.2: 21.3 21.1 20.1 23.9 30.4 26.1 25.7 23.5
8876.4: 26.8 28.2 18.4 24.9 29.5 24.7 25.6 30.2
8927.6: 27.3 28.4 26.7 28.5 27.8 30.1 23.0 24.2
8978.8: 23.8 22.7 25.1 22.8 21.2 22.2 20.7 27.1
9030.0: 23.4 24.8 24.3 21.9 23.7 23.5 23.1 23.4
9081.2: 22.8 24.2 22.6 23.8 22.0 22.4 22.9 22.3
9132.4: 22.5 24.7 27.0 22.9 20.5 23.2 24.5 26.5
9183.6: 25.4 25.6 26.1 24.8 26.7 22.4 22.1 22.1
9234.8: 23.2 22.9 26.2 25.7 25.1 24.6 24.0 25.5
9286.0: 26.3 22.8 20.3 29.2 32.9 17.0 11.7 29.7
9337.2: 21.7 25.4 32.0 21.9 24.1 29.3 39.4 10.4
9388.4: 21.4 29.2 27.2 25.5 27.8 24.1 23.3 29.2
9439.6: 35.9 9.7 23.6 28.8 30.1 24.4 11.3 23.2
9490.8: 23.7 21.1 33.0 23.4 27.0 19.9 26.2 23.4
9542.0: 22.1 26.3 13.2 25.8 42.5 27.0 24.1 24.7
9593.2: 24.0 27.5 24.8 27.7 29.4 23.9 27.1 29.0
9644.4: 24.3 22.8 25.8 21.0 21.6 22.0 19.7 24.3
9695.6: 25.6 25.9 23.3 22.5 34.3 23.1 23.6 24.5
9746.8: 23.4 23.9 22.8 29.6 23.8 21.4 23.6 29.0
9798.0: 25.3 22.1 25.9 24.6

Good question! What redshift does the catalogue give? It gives 0.27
